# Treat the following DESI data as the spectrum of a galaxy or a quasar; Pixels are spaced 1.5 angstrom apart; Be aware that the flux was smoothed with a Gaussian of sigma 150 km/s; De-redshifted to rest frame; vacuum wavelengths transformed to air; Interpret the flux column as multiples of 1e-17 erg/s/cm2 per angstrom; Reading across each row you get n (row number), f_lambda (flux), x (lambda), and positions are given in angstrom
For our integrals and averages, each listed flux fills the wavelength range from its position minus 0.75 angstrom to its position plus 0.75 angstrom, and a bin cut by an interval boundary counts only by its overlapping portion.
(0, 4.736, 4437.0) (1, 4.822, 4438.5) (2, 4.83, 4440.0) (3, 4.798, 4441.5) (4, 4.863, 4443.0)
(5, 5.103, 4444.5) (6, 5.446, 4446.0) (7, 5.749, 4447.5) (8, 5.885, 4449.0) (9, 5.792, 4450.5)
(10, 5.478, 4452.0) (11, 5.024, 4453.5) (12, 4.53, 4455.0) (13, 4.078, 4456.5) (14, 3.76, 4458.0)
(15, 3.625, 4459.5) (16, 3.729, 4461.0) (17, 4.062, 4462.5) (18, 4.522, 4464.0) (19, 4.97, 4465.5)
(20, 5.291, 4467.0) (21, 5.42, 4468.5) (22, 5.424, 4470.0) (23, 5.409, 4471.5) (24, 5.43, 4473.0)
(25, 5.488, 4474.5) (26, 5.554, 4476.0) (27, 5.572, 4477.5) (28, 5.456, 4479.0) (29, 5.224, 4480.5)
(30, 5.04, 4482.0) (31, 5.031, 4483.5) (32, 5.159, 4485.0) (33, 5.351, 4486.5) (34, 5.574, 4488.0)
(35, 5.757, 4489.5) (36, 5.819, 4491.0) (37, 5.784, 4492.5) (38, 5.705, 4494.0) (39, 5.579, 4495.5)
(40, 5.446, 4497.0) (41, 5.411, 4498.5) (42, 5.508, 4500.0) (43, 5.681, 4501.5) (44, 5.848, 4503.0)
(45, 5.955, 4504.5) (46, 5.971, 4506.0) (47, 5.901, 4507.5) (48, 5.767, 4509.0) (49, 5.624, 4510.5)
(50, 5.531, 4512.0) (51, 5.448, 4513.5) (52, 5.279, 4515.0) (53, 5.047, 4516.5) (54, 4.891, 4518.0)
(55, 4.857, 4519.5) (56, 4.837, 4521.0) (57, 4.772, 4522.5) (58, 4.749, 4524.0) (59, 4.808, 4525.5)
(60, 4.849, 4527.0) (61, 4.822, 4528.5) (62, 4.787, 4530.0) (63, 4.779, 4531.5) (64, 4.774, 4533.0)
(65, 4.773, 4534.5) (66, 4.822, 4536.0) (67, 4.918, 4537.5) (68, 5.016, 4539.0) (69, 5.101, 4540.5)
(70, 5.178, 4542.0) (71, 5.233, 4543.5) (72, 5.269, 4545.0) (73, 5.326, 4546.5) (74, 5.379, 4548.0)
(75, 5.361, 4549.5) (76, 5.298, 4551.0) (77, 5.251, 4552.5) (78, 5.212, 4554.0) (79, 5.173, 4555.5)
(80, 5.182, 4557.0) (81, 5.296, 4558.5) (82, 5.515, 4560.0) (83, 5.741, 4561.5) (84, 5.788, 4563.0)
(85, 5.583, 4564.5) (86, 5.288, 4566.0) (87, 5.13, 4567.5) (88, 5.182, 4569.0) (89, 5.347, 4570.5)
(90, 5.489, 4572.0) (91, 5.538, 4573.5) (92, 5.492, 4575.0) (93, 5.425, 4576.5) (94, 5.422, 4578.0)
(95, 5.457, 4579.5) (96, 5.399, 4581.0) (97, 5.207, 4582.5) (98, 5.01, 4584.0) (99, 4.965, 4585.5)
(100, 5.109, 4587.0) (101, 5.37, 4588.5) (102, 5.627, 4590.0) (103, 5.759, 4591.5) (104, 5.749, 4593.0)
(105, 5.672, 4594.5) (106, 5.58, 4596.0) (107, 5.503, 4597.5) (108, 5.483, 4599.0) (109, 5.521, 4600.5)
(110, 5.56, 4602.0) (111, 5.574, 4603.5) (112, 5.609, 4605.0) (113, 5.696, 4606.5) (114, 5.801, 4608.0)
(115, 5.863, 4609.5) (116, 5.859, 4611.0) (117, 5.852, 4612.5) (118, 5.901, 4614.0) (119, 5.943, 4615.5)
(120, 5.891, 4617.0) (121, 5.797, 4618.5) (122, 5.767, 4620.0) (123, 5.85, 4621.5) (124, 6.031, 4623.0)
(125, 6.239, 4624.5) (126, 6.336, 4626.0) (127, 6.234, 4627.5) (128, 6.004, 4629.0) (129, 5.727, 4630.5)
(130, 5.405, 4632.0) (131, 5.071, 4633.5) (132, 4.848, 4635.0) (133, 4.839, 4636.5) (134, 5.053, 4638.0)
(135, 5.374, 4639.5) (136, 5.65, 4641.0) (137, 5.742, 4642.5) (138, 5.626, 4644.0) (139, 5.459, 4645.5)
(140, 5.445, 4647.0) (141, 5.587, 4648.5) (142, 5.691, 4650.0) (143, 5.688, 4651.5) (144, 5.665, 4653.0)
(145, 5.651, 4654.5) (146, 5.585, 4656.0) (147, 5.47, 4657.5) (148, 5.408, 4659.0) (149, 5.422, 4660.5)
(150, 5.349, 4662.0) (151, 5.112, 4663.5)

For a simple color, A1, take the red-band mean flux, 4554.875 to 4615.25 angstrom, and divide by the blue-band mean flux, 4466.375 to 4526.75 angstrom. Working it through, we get 1.02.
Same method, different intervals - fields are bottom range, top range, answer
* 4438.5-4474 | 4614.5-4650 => 1.15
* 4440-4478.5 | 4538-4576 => 1.07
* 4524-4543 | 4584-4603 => 1.12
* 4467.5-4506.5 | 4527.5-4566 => 0.94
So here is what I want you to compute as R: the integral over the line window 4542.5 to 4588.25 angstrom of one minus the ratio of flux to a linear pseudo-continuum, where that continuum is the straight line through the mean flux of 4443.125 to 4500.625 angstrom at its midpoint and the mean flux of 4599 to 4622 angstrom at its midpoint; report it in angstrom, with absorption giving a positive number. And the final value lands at 1.9 angstrom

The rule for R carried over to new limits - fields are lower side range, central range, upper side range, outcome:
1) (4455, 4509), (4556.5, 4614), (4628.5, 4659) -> -1.1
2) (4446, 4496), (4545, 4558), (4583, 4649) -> 0.3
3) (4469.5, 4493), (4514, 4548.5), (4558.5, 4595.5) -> 2.9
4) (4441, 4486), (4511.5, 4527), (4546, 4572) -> 0.6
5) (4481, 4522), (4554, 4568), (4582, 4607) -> 0.2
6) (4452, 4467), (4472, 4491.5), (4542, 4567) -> -3.5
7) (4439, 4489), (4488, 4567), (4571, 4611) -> -0.4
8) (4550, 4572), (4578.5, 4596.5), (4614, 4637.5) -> 0.3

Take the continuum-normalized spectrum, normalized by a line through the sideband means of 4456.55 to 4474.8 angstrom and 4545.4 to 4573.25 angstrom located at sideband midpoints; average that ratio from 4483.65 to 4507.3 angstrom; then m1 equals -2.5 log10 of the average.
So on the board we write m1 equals -0.14 mag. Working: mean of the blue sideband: 4.72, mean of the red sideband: 5.37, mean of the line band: 5.63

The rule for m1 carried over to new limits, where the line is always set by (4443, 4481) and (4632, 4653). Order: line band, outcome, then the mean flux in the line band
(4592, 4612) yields -0.07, 5.66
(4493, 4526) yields -0.06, 5.4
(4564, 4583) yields -0.02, 5.38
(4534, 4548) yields 0.02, 5.09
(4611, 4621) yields -0.10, 5.86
